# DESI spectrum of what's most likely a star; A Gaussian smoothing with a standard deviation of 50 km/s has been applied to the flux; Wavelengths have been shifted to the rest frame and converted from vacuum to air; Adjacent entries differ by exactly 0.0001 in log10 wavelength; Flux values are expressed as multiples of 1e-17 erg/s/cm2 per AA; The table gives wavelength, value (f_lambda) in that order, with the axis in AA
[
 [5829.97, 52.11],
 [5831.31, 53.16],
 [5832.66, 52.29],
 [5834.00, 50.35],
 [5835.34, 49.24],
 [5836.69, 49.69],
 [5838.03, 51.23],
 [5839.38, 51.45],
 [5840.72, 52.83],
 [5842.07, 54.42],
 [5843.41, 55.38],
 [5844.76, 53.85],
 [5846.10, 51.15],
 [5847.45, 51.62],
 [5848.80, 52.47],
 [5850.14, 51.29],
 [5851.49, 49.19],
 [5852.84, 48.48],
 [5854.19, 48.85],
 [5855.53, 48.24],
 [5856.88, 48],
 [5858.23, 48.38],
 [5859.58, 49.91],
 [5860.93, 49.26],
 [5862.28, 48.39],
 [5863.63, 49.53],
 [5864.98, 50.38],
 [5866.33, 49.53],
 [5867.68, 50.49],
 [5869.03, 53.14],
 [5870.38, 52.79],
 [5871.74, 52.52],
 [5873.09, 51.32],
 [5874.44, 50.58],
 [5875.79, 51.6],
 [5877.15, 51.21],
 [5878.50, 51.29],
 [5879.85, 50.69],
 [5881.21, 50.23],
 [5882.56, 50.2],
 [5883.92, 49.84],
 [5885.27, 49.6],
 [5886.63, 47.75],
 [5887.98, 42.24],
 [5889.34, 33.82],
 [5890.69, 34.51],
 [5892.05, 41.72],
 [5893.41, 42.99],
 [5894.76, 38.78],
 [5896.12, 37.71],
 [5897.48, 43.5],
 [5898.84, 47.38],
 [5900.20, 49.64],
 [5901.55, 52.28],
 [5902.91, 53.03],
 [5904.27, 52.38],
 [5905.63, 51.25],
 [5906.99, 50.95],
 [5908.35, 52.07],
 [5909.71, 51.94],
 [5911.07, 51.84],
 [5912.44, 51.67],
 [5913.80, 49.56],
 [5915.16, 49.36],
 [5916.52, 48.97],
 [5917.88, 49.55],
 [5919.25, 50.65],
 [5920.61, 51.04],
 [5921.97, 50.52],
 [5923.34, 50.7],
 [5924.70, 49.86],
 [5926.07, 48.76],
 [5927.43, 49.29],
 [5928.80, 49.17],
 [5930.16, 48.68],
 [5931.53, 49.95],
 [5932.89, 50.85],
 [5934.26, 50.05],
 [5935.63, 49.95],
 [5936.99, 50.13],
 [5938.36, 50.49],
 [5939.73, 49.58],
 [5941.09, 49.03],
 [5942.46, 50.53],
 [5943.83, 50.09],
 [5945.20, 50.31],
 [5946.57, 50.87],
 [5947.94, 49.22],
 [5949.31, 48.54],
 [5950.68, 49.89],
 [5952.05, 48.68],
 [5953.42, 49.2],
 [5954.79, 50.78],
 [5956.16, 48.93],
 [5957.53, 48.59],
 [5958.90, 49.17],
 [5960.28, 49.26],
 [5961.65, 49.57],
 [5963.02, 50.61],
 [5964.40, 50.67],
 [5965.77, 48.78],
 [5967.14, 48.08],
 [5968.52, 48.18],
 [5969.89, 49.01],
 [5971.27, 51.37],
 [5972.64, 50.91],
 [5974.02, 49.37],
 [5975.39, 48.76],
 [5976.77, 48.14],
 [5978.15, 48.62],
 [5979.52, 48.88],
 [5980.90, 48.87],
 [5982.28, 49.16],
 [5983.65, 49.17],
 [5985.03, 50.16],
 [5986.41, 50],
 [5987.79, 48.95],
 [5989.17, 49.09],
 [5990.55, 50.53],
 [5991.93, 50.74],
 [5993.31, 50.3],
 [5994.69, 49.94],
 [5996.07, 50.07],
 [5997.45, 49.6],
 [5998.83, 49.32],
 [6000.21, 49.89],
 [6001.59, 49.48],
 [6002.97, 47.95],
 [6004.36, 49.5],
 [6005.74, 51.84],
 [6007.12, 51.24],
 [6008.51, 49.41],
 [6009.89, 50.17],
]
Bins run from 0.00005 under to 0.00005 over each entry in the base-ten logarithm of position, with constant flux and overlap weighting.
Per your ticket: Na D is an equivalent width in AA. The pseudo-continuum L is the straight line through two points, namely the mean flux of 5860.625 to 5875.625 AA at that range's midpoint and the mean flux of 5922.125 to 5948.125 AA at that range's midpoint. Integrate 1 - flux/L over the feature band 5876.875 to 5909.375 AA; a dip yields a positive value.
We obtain 2.31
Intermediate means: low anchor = 50.8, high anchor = 49.9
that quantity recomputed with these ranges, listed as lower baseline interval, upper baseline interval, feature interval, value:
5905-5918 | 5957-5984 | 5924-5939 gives 0.15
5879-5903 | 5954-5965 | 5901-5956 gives -3.08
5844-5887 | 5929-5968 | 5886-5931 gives 2.07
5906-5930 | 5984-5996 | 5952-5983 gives 0.46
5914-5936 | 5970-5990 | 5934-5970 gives 0.03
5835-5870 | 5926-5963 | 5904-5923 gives -0.31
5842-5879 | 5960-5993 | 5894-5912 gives 0.57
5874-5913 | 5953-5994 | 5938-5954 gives -0.28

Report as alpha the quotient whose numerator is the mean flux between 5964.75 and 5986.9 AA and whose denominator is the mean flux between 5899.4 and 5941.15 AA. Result 1.0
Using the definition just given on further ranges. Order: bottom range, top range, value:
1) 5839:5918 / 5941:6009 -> 1.01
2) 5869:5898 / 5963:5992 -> 1.06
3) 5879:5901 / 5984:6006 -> 1.12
